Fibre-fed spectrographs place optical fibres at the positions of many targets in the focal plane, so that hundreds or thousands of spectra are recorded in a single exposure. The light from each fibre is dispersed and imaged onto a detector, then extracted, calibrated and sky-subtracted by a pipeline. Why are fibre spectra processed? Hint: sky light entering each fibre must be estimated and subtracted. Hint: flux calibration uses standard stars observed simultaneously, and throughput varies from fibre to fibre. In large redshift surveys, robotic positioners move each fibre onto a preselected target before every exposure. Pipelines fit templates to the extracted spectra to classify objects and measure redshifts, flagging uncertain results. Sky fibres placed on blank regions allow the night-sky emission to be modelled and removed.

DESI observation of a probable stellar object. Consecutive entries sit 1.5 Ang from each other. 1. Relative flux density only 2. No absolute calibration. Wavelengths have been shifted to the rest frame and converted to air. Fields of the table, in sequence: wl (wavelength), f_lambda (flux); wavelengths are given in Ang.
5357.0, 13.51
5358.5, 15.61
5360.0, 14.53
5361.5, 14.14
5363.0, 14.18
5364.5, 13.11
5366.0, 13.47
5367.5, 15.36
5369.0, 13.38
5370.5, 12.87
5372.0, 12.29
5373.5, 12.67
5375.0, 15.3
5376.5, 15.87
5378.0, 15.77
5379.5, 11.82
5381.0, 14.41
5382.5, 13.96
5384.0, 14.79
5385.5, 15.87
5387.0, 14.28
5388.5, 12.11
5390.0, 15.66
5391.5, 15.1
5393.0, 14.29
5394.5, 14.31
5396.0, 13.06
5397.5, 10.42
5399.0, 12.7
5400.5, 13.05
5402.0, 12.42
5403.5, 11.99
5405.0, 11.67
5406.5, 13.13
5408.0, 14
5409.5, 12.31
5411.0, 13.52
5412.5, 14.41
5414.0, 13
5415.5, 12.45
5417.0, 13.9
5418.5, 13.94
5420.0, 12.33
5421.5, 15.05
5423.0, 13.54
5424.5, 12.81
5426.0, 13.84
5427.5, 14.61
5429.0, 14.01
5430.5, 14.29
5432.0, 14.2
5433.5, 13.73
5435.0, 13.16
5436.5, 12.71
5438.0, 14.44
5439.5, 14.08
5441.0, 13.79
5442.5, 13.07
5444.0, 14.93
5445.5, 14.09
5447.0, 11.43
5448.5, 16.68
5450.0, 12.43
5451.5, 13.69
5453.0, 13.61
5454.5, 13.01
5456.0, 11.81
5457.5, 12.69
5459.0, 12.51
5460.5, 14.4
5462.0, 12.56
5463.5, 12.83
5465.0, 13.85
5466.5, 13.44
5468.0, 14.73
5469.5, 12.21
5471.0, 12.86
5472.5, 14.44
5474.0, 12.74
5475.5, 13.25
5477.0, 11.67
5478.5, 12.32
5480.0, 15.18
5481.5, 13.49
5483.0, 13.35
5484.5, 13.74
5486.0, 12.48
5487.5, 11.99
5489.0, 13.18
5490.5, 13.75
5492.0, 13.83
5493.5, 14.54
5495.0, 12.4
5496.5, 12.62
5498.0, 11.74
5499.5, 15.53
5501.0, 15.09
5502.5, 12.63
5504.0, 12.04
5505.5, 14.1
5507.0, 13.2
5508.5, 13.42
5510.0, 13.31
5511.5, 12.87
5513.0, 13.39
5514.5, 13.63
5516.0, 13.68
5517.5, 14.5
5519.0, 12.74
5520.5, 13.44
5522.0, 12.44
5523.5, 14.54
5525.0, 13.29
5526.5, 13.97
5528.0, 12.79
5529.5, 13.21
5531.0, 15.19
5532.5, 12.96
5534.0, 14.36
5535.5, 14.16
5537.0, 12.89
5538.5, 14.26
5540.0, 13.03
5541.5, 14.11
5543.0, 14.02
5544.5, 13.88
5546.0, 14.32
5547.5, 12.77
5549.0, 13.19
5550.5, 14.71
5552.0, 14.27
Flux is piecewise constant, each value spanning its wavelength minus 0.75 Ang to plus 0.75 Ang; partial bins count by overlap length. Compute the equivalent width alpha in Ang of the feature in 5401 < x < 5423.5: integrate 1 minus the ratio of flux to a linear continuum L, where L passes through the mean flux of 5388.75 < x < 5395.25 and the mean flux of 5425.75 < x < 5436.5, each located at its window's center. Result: 1.7 Ang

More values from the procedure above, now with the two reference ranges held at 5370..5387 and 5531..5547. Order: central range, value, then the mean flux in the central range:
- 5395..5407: 1.5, 12.3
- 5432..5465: 1.4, 13.4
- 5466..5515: 2.2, 13.3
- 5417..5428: 0.3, 13.7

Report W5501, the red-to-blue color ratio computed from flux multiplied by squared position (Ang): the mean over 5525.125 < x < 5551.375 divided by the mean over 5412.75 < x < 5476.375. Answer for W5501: 1.05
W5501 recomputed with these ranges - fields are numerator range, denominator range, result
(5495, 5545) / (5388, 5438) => 1.05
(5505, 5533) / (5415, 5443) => 1.02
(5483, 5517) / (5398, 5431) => 1.04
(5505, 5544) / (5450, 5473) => 1.05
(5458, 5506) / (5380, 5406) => 1.02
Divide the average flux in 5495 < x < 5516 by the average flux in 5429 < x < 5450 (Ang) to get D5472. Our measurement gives 1.0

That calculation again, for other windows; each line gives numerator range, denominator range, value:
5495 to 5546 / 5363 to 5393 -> 0.96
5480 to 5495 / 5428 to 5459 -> 0.99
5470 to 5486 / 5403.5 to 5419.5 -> 1.01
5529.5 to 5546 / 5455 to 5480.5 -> 1.06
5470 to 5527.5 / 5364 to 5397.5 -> 0.95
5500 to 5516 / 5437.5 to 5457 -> 0.99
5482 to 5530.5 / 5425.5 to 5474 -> 0.99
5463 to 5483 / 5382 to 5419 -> 0.99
